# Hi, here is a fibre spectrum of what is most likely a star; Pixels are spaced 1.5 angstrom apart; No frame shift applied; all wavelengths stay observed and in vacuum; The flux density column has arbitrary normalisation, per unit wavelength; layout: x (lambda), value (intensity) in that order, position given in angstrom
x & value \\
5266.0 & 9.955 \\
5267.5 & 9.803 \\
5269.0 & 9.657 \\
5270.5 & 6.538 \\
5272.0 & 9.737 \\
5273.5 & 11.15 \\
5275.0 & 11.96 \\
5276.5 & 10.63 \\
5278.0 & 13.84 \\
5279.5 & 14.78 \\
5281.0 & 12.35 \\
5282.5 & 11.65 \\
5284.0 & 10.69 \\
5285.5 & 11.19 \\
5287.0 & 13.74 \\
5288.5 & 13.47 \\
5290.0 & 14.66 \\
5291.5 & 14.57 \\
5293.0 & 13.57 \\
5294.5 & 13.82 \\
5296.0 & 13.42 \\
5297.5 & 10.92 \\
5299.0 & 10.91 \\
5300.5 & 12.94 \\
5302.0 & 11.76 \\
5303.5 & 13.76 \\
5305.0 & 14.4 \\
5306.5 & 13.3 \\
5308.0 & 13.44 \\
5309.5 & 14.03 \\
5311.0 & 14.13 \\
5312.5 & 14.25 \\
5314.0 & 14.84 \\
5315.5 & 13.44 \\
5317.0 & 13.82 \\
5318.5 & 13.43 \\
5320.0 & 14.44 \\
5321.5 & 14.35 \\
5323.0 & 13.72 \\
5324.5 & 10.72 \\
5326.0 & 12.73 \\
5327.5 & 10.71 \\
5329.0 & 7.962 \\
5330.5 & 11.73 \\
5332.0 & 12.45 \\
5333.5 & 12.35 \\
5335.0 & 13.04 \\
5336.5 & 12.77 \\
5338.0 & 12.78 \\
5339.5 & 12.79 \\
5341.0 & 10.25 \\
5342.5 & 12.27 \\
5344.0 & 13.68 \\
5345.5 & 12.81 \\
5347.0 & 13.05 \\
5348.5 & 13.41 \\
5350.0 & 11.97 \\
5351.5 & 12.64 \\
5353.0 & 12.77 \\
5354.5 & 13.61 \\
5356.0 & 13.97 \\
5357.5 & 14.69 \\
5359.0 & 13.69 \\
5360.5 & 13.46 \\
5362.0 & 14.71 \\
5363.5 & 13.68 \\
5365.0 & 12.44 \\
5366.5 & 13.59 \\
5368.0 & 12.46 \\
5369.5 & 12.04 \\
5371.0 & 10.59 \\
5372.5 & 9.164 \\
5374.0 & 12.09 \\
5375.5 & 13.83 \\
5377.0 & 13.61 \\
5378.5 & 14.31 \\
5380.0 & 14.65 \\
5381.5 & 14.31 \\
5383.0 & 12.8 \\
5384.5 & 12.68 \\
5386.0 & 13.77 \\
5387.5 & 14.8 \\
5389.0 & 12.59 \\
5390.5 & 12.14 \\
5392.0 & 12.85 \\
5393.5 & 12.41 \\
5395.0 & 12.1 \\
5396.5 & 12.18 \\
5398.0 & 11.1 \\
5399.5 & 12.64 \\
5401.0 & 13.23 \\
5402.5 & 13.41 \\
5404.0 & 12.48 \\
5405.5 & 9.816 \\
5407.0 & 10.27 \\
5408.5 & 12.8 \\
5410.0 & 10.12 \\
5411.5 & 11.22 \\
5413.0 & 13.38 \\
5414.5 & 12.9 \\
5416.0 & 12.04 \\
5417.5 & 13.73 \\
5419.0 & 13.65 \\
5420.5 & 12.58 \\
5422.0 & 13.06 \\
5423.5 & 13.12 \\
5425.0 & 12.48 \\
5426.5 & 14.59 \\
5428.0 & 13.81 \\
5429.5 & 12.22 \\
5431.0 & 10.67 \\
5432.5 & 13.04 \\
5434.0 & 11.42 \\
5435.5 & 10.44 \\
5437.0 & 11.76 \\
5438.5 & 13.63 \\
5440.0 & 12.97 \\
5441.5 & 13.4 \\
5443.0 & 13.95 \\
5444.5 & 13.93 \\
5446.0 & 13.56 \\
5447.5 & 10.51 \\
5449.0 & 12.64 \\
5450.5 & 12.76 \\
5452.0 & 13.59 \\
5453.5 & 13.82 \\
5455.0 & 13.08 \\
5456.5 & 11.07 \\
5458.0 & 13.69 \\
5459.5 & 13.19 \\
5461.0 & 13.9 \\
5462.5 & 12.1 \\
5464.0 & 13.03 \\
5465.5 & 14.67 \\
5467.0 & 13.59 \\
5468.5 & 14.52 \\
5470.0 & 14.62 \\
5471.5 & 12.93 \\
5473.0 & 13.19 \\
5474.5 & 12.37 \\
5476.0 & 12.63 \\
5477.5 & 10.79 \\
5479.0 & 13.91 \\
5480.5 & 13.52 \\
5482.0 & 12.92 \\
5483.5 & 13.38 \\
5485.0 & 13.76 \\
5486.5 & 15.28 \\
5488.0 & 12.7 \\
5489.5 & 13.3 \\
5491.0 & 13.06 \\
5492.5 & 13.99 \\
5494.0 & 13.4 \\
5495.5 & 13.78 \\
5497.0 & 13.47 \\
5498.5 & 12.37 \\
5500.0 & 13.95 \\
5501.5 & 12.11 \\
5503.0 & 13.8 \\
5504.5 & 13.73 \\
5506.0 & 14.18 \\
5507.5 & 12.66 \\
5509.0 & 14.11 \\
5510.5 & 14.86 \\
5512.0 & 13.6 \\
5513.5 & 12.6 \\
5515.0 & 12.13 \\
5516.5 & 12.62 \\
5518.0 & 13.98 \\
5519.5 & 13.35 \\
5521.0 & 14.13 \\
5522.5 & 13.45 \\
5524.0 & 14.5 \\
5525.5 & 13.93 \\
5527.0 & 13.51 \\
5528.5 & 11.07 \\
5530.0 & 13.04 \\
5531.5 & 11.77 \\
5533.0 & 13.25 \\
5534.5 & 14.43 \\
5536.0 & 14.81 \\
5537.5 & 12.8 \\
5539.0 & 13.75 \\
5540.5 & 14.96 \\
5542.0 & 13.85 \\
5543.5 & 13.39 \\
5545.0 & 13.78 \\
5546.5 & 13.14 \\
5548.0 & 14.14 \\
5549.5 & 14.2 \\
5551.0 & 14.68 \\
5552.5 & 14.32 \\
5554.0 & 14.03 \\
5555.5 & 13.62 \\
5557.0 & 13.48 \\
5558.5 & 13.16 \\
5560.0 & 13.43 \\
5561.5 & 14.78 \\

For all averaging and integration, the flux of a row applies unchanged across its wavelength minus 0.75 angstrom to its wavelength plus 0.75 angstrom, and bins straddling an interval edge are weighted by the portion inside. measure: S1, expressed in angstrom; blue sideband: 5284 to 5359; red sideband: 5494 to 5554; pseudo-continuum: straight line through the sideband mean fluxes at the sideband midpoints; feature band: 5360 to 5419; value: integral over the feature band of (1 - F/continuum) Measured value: 2.3 angstrom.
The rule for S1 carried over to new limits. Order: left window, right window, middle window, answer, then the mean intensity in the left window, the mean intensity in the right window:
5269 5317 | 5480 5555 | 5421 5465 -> 1.5 angstrom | 12.7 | 13.6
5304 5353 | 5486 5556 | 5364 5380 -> 0.6 angstrom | 12.9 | 13.6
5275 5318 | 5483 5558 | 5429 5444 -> 1.1 angstrom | 13.1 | 13.6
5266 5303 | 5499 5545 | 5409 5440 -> 0.8 angstrom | 12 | 13.5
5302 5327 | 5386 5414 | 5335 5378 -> 0.3 angstrom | 13.6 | 12.2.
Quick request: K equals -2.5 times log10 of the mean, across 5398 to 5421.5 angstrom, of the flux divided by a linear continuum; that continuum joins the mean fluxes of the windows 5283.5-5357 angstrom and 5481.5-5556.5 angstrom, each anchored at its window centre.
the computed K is 0.080 mag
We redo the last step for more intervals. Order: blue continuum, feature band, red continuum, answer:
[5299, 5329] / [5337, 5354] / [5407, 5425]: 0.031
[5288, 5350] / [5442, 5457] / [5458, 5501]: 0.029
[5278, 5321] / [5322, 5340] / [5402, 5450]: 0.094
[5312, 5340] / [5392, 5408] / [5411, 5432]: 0.070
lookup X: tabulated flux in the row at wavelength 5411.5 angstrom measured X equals 11.22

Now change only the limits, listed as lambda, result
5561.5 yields 14.78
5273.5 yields 11.15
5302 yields 11.76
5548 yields 14.14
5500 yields 13.95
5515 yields 12.13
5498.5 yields 12.37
